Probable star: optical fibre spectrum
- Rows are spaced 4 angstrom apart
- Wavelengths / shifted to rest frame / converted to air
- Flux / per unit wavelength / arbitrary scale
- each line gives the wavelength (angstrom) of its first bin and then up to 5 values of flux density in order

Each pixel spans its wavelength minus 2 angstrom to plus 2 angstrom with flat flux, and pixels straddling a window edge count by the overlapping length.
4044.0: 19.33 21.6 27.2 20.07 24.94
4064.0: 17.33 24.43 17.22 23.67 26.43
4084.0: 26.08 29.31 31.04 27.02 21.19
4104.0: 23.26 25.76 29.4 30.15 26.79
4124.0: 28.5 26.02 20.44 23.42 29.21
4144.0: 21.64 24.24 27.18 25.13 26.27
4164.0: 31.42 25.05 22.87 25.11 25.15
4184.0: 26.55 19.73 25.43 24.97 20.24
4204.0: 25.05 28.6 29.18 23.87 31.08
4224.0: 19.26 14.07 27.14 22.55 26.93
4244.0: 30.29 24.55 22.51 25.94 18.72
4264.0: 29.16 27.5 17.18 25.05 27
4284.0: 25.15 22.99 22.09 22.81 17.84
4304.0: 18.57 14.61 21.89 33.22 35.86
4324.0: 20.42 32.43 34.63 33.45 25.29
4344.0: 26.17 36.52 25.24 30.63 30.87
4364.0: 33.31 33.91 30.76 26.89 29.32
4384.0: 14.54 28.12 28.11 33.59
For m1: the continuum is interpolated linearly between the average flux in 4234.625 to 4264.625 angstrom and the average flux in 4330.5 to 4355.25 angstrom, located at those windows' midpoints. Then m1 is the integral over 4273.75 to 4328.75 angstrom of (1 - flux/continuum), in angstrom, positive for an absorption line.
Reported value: 7.5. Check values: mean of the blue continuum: 24.9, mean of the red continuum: 30.1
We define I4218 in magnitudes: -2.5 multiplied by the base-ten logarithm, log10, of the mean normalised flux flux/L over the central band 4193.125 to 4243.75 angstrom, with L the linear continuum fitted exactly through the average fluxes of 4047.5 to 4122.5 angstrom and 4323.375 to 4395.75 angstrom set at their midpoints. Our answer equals 0.10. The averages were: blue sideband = 25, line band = 24.6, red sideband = 29.2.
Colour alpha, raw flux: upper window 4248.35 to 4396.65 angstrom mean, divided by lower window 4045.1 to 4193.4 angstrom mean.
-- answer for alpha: 1.1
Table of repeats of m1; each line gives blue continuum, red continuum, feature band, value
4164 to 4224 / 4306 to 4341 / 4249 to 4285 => 3.5 angstrom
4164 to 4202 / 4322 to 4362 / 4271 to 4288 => 2.2 angstrom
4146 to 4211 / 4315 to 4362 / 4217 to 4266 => 5.2 angstrom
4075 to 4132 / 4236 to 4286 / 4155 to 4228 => 1.9 angstrom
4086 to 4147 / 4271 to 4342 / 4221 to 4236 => 2.6 angstrom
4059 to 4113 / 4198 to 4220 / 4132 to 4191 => 0.9 angstrom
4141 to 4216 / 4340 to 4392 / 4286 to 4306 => 4.8 angstrom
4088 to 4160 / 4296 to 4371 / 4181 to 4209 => 2.5 angstrom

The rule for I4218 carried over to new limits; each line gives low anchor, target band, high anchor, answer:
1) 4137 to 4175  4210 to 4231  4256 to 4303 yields 0.04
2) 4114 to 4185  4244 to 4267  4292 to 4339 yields 0.04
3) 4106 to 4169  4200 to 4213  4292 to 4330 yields -0.04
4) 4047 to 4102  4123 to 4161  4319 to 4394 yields 0.01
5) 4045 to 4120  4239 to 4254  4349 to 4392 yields 0.04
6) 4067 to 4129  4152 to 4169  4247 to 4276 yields -0.08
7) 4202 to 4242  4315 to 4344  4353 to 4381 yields -0.04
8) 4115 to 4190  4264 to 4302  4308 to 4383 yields 0.20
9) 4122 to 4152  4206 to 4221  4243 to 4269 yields -0.12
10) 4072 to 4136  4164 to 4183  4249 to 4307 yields -0.03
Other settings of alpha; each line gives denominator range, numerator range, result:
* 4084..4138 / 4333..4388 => 1.10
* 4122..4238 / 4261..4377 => 1.08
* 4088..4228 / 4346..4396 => 1.15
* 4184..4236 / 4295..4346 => 1.08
